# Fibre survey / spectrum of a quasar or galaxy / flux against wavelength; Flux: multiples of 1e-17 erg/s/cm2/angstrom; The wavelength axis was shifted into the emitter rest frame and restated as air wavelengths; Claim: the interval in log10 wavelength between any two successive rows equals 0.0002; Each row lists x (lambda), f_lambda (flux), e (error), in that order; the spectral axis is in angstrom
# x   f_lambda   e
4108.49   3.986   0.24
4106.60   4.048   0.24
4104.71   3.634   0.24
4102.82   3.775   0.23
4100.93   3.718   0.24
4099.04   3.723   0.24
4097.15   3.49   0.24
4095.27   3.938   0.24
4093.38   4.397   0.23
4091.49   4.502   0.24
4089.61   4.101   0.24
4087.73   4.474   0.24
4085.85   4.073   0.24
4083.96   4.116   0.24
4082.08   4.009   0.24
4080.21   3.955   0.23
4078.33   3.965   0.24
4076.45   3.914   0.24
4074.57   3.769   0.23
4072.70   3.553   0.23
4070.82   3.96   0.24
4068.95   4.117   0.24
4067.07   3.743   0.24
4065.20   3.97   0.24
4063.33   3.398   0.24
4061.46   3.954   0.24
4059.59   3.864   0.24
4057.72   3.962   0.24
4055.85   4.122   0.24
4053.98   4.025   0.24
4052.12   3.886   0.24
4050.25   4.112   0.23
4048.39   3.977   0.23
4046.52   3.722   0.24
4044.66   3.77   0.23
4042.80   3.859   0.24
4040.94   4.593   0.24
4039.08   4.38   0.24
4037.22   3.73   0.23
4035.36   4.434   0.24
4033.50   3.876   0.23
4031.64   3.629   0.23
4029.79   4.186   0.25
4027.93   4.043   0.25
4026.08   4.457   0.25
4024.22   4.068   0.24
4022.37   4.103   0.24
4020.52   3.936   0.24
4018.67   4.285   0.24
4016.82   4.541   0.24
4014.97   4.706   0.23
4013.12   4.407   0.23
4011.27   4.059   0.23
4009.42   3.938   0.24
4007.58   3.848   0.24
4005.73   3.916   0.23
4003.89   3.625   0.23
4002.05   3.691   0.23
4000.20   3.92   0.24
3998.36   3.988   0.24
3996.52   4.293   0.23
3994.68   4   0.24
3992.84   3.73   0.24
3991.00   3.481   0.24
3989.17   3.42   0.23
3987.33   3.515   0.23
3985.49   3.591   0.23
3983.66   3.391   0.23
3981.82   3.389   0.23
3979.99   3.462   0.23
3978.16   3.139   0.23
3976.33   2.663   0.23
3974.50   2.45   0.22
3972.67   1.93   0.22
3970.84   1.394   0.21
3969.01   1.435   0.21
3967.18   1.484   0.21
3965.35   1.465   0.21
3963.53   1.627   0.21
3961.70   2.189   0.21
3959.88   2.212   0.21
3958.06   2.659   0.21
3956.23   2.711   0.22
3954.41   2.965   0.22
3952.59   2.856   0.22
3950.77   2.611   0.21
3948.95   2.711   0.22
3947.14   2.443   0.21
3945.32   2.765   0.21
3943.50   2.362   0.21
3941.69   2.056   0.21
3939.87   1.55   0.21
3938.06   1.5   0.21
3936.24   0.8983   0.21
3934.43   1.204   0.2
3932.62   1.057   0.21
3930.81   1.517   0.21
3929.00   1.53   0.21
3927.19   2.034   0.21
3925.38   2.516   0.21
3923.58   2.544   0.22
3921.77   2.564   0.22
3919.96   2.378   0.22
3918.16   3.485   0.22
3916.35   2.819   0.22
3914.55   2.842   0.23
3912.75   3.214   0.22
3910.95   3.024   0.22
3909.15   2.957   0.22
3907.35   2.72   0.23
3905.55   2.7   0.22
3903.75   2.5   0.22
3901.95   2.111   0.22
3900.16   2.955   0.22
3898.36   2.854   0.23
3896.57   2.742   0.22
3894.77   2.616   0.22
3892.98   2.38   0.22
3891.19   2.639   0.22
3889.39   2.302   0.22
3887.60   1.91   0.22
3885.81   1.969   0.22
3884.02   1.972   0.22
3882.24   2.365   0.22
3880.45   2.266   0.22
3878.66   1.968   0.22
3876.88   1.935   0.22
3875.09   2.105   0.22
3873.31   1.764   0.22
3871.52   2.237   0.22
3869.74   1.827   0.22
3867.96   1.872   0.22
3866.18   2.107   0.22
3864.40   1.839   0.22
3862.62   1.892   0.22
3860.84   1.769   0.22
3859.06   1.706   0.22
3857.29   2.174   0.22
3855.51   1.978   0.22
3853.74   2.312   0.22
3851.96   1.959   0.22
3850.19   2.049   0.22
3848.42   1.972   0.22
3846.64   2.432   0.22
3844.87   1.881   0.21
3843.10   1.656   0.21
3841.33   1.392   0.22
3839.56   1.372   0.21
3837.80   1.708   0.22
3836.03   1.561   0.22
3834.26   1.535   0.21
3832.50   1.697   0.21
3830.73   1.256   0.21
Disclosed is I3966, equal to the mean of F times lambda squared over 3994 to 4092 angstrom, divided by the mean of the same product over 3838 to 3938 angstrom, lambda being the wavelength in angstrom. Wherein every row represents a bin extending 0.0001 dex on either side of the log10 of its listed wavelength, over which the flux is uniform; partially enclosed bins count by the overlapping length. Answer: 2.0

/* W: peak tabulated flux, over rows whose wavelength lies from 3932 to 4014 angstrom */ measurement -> 4.407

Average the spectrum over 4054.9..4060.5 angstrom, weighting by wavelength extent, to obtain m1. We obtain 3.98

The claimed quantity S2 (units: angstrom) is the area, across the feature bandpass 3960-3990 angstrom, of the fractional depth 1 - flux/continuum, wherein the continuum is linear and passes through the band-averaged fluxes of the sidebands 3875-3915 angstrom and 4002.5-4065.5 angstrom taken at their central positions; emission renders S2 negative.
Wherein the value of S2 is 7.8 angstrom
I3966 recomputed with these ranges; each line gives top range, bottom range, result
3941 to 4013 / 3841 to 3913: 1.41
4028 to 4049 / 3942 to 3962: 1.62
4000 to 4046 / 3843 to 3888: 2.21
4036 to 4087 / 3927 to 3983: 1.94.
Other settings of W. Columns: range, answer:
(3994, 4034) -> 4.706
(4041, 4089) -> 4.474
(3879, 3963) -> 3.485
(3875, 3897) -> 2.742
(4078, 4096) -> 4.502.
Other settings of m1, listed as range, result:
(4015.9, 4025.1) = 4.19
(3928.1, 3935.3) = 1.33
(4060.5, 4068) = 3.77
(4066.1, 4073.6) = 3.84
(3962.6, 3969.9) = 1.5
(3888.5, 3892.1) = 2.47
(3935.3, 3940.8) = 1.32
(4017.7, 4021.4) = 4.12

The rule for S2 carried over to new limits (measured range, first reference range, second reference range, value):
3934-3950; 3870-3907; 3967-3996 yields 4.29 angstrom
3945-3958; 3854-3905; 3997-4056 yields 1.60 angstrom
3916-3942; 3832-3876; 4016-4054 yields 7.55 angstrom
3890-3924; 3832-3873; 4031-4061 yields -3.76 angstrom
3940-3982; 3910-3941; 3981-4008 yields 8.28 angstrom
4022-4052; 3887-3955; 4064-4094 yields -3.87 angstrom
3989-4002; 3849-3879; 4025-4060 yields -1.32 angstrom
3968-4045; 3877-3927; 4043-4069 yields -4.78 angstrom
